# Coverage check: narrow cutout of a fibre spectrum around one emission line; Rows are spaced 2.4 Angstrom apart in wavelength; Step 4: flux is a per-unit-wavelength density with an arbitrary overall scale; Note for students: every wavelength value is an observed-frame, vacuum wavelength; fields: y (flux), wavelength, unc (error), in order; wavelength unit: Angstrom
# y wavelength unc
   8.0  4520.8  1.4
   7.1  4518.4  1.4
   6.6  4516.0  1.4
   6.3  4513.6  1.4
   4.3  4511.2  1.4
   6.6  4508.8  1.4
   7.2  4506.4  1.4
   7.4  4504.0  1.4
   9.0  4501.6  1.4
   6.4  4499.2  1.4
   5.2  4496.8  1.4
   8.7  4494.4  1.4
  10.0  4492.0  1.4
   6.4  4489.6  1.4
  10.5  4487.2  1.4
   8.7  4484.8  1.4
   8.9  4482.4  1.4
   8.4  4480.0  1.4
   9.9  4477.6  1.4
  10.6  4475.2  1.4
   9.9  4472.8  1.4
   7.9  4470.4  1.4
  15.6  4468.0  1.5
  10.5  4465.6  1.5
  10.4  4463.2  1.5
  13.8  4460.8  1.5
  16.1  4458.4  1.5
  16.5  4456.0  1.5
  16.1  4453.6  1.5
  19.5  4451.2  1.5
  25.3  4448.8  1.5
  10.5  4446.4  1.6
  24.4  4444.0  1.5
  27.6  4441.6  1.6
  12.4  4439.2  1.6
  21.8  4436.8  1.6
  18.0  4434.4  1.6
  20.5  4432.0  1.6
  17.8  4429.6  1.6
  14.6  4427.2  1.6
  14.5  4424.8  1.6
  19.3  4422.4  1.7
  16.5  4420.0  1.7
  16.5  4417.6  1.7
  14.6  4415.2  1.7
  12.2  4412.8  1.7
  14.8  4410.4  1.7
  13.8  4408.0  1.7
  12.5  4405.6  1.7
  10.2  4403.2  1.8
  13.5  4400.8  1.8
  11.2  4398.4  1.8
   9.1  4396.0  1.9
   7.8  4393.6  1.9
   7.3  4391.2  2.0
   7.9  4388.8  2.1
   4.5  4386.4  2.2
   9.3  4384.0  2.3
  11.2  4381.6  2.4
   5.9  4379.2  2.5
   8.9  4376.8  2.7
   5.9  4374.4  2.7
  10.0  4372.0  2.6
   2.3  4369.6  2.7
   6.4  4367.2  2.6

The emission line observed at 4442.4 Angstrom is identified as C IV 1549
